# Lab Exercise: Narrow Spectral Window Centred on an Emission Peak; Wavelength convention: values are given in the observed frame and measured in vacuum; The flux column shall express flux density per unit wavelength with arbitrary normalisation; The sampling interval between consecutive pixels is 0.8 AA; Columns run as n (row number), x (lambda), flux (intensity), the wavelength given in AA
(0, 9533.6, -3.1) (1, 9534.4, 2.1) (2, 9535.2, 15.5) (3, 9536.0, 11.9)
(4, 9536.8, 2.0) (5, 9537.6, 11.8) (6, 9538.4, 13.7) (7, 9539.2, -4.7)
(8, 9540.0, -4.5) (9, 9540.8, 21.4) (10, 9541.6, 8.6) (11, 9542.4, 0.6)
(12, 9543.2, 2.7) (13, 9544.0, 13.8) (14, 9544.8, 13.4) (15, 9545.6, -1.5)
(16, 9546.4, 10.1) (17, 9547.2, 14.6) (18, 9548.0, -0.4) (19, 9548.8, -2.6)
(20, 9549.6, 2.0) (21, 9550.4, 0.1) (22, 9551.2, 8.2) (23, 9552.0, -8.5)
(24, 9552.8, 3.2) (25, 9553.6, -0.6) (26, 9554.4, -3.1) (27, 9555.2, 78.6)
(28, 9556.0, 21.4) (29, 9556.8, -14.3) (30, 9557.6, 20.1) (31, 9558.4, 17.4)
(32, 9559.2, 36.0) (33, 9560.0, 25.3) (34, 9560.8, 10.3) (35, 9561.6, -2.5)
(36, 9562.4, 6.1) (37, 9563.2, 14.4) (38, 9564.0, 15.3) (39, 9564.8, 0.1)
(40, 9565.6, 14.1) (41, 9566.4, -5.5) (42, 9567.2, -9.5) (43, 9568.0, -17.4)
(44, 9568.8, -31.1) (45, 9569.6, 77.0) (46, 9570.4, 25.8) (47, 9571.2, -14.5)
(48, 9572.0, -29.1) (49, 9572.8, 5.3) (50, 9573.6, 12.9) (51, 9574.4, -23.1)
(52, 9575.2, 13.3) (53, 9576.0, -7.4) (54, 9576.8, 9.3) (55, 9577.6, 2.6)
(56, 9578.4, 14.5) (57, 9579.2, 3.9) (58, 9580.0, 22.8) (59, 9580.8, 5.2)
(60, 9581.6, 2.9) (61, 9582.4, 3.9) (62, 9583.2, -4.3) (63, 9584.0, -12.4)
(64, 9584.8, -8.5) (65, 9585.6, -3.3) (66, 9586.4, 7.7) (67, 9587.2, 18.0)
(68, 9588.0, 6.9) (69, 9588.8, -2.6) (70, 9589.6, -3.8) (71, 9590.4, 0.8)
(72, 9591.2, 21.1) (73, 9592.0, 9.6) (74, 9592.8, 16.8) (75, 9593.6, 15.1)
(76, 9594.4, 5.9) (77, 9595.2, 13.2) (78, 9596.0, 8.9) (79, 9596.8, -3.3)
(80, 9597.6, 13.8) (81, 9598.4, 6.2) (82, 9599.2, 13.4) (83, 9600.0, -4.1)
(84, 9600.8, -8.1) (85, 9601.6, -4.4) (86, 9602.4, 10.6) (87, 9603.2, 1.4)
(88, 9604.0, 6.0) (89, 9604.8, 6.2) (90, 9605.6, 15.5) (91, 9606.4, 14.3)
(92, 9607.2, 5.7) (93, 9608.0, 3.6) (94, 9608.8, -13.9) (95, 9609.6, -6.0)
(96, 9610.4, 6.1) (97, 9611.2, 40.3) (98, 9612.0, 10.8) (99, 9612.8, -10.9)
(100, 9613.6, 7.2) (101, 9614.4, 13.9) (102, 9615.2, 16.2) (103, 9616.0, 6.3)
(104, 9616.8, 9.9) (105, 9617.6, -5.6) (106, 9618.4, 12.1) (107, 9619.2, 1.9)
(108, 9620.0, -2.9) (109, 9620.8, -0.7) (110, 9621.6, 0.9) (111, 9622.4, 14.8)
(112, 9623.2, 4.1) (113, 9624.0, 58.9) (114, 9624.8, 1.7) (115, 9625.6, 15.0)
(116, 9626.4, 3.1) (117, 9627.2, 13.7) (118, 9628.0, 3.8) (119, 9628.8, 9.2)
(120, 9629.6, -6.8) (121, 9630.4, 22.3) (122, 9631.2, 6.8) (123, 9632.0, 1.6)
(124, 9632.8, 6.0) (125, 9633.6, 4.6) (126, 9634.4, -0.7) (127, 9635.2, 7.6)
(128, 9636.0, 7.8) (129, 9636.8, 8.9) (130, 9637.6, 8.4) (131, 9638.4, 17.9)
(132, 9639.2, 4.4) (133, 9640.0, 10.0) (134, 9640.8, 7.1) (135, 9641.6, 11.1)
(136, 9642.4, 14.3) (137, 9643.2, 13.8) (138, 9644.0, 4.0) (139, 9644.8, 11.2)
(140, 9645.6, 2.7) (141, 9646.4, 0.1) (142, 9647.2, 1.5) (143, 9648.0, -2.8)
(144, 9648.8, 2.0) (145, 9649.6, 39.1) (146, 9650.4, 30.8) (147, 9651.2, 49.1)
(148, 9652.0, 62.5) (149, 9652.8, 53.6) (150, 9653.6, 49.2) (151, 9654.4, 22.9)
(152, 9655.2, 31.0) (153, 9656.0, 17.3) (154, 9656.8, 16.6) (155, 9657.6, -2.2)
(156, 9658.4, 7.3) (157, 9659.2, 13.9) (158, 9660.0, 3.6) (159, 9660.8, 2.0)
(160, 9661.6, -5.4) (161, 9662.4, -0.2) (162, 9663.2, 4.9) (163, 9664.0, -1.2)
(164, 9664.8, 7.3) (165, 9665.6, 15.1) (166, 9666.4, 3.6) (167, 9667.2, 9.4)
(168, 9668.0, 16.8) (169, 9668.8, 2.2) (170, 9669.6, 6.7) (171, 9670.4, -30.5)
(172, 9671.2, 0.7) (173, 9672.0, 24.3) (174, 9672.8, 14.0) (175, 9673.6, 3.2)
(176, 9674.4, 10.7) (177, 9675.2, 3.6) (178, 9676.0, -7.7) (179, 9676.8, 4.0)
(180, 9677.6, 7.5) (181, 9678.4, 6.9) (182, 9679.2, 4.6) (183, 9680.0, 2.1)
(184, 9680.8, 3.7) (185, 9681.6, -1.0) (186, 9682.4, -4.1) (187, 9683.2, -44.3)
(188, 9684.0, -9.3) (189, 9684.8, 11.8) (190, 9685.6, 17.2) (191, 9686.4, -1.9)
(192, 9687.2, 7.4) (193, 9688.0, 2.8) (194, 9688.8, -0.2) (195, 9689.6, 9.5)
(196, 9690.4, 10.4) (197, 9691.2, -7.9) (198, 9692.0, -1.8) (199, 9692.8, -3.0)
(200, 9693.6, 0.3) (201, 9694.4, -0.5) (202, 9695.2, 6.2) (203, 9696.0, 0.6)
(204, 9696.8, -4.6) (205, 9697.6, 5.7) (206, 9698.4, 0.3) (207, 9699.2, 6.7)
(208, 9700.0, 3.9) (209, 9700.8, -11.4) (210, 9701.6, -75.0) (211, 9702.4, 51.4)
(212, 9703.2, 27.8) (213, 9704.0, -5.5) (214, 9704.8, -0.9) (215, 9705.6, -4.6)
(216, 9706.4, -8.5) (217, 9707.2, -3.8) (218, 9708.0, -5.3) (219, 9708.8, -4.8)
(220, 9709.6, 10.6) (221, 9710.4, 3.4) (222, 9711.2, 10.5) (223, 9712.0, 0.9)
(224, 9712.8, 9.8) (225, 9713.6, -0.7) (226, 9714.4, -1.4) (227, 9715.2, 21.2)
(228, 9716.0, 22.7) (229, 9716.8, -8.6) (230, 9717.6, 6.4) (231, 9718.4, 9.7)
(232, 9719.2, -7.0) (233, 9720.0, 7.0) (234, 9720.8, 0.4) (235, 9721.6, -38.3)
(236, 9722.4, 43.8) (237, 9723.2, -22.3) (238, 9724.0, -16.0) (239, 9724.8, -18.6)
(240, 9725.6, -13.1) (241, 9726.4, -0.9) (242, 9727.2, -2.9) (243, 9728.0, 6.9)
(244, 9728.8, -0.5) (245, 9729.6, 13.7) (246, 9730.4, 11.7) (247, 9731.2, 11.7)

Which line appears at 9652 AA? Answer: [O III] 5007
